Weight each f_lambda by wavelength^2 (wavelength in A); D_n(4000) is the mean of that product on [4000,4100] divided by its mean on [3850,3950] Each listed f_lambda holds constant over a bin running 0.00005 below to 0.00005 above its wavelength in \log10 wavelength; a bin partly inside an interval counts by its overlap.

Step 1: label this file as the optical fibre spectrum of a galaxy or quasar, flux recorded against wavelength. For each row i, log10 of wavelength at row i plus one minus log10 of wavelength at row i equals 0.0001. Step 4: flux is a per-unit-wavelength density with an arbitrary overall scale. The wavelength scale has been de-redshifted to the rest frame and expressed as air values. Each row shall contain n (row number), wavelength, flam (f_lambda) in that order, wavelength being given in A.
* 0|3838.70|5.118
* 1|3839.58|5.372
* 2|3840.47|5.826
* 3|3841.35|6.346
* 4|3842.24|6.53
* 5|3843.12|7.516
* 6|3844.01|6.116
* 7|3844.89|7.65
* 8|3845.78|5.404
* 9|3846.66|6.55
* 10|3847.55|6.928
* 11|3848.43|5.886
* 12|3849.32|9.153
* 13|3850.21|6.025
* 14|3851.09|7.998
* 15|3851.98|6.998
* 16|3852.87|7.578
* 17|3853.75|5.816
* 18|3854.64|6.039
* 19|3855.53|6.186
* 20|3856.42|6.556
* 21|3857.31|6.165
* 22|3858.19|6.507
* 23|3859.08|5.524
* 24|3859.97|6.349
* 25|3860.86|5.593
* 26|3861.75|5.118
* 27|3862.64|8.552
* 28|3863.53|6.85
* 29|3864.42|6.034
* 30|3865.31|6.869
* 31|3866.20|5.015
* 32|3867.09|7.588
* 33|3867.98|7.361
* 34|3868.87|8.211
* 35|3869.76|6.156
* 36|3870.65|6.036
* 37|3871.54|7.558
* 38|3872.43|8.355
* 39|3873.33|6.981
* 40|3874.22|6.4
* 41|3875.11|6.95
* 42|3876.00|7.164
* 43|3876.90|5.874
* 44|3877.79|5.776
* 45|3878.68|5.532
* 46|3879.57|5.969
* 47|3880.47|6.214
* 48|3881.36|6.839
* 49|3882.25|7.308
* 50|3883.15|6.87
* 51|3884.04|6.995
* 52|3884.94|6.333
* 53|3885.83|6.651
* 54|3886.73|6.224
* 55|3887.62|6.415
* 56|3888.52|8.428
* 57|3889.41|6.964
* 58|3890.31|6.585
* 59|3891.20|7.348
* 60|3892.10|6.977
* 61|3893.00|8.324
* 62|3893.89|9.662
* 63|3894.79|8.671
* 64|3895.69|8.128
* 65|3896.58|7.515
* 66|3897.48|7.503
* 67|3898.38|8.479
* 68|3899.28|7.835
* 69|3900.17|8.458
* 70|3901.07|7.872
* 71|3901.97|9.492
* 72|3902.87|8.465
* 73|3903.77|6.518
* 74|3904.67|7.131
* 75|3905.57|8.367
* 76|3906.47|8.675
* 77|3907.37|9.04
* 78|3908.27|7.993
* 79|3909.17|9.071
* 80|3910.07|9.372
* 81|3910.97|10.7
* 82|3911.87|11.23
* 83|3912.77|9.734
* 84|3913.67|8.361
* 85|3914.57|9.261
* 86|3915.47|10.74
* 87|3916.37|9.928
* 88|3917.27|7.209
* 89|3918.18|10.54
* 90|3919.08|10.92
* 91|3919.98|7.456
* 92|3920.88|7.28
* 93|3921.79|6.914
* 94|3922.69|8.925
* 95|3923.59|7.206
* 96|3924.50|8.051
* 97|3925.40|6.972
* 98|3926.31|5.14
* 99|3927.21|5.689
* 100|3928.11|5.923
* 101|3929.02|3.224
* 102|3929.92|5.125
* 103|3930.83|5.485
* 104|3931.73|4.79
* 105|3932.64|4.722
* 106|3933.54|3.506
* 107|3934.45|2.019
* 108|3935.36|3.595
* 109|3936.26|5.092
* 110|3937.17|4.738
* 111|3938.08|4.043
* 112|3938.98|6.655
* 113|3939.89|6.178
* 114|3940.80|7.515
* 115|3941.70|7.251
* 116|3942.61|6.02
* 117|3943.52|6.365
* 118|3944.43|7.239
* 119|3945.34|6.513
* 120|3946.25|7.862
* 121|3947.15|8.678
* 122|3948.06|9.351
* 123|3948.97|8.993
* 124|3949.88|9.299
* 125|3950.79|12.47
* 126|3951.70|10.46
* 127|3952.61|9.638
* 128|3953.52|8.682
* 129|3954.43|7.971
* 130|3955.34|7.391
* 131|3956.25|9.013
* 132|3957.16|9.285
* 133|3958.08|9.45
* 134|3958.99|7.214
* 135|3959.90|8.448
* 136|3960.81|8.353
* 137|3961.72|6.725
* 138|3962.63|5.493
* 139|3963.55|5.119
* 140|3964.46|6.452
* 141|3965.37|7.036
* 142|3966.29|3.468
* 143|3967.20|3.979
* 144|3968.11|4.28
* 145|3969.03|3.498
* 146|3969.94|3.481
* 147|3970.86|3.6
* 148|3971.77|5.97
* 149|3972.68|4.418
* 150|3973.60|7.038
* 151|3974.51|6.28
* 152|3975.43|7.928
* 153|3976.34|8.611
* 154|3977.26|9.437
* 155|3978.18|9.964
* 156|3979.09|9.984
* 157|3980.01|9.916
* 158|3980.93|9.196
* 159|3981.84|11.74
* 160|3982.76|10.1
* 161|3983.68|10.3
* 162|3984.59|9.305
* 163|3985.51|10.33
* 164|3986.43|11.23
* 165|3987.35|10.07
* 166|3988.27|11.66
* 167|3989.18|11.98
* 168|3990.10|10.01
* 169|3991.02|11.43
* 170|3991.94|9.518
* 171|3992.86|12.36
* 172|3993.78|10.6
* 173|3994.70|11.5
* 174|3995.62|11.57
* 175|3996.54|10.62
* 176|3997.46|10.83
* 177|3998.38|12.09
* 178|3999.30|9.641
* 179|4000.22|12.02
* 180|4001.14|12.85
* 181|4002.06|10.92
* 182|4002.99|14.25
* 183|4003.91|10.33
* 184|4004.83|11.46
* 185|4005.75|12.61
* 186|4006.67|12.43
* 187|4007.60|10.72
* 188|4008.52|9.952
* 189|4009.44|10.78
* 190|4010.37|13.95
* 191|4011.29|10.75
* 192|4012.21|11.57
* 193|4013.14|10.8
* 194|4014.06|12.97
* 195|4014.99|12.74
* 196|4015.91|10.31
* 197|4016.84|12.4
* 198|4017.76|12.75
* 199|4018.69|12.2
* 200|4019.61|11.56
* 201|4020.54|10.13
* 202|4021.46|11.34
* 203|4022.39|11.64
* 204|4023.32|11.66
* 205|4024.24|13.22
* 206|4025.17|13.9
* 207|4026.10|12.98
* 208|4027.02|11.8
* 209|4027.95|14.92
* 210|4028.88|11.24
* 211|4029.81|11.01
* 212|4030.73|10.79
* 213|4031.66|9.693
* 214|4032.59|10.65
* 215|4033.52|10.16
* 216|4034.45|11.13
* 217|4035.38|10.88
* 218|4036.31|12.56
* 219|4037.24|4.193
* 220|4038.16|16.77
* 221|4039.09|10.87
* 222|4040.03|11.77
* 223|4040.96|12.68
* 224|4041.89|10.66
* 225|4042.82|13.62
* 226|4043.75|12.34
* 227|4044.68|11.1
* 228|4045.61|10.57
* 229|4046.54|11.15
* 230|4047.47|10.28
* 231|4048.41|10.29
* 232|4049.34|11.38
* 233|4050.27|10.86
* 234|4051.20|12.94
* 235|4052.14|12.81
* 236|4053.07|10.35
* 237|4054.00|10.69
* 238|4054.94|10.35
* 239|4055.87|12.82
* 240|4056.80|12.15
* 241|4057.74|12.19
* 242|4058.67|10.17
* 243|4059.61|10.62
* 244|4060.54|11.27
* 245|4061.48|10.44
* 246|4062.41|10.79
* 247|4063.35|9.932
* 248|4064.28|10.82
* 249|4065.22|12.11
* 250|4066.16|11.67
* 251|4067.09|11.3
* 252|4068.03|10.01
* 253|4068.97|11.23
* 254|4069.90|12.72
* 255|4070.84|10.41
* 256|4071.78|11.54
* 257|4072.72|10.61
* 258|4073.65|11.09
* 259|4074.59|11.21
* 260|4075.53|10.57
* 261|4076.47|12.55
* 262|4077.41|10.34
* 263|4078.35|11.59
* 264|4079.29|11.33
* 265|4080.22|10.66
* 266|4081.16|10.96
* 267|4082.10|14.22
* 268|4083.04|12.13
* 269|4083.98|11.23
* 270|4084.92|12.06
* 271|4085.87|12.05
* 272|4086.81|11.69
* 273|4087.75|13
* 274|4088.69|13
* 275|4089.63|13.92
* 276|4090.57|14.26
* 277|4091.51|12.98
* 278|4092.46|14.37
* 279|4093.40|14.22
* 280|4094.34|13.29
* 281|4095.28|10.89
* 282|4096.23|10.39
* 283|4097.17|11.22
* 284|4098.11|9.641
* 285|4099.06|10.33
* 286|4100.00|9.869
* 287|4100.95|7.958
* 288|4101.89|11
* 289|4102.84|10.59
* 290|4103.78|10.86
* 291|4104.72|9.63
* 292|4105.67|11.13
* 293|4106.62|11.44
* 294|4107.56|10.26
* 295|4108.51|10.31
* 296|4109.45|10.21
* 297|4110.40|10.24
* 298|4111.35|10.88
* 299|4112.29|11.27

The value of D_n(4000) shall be 1.76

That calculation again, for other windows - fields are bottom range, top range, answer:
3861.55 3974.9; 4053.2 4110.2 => 1.72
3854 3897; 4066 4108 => 1.87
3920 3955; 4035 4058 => 1.79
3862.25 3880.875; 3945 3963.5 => 1.32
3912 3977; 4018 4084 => 1.73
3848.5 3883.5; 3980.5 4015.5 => 1.81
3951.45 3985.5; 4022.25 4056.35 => 1.58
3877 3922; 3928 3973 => 0.83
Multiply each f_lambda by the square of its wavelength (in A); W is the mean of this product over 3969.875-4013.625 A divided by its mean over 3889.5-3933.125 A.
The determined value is 1.4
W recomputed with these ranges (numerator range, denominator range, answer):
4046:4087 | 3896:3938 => 1.65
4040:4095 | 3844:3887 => 1.95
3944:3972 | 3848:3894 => 1.12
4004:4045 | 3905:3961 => 1.60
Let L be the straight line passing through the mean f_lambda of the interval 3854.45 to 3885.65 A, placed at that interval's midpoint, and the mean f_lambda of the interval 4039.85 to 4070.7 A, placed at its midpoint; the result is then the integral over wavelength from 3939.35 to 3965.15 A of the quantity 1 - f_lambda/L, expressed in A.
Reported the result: 2.11 A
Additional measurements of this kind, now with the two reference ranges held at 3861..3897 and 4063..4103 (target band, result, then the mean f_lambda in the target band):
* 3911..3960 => 4.54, 7.46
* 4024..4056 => -2.76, 11.5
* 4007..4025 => -2.94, 11.7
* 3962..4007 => 1.27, 9.15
